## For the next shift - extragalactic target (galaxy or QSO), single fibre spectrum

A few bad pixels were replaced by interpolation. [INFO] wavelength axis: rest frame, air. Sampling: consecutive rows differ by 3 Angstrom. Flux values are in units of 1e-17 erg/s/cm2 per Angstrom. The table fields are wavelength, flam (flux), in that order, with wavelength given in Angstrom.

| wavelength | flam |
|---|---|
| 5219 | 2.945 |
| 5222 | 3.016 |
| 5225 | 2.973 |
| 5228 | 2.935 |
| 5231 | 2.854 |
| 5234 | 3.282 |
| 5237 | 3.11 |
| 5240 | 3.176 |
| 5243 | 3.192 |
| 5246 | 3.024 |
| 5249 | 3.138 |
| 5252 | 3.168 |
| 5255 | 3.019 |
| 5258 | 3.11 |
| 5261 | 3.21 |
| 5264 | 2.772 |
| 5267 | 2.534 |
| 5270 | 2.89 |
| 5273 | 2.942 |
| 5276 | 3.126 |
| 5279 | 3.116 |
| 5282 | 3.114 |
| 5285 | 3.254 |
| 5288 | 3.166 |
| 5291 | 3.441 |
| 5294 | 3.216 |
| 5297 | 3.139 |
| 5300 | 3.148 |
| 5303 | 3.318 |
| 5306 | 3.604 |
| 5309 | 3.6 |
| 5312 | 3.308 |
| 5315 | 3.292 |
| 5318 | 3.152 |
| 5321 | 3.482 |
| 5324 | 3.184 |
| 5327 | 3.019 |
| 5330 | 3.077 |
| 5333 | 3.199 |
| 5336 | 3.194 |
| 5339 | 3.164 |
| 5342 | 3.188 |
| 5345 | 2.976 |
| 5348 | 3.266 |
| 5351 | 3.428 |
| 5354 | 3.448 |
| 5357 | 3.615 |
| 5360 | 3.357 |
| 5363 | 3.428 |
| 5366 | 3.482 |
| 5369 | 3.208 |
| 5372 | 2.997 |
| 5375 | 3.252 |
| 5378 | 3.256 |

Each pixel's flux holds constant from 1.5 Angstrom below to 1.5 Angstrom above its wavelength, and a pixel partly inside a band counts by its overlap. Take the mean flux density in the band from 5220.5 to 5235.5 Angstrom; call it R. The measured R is 3.01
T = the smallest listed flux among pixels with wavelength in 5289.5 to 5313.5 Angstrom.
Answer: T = 3.139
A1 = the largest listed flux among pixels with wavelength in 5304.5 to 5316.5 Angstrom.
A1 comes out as 3.604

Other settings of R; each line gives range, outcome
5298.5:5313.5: 3.4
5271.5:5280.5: 3.06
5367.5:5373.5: 3.1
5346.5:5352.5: 3.35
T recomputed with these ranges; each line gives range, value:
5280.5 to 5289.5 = 3.114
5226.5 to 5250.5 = 2.854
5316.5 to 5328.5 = 3.019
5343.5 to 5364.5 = 2.976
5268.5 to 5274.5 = 2.89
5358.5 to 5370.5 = 3.208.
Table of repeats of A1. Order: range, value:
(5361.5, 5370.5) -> 3.482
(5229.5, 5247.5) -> 3.282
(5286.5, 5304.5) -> 3.441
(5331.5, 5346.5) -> 3.199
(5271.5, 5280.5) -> 3.126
